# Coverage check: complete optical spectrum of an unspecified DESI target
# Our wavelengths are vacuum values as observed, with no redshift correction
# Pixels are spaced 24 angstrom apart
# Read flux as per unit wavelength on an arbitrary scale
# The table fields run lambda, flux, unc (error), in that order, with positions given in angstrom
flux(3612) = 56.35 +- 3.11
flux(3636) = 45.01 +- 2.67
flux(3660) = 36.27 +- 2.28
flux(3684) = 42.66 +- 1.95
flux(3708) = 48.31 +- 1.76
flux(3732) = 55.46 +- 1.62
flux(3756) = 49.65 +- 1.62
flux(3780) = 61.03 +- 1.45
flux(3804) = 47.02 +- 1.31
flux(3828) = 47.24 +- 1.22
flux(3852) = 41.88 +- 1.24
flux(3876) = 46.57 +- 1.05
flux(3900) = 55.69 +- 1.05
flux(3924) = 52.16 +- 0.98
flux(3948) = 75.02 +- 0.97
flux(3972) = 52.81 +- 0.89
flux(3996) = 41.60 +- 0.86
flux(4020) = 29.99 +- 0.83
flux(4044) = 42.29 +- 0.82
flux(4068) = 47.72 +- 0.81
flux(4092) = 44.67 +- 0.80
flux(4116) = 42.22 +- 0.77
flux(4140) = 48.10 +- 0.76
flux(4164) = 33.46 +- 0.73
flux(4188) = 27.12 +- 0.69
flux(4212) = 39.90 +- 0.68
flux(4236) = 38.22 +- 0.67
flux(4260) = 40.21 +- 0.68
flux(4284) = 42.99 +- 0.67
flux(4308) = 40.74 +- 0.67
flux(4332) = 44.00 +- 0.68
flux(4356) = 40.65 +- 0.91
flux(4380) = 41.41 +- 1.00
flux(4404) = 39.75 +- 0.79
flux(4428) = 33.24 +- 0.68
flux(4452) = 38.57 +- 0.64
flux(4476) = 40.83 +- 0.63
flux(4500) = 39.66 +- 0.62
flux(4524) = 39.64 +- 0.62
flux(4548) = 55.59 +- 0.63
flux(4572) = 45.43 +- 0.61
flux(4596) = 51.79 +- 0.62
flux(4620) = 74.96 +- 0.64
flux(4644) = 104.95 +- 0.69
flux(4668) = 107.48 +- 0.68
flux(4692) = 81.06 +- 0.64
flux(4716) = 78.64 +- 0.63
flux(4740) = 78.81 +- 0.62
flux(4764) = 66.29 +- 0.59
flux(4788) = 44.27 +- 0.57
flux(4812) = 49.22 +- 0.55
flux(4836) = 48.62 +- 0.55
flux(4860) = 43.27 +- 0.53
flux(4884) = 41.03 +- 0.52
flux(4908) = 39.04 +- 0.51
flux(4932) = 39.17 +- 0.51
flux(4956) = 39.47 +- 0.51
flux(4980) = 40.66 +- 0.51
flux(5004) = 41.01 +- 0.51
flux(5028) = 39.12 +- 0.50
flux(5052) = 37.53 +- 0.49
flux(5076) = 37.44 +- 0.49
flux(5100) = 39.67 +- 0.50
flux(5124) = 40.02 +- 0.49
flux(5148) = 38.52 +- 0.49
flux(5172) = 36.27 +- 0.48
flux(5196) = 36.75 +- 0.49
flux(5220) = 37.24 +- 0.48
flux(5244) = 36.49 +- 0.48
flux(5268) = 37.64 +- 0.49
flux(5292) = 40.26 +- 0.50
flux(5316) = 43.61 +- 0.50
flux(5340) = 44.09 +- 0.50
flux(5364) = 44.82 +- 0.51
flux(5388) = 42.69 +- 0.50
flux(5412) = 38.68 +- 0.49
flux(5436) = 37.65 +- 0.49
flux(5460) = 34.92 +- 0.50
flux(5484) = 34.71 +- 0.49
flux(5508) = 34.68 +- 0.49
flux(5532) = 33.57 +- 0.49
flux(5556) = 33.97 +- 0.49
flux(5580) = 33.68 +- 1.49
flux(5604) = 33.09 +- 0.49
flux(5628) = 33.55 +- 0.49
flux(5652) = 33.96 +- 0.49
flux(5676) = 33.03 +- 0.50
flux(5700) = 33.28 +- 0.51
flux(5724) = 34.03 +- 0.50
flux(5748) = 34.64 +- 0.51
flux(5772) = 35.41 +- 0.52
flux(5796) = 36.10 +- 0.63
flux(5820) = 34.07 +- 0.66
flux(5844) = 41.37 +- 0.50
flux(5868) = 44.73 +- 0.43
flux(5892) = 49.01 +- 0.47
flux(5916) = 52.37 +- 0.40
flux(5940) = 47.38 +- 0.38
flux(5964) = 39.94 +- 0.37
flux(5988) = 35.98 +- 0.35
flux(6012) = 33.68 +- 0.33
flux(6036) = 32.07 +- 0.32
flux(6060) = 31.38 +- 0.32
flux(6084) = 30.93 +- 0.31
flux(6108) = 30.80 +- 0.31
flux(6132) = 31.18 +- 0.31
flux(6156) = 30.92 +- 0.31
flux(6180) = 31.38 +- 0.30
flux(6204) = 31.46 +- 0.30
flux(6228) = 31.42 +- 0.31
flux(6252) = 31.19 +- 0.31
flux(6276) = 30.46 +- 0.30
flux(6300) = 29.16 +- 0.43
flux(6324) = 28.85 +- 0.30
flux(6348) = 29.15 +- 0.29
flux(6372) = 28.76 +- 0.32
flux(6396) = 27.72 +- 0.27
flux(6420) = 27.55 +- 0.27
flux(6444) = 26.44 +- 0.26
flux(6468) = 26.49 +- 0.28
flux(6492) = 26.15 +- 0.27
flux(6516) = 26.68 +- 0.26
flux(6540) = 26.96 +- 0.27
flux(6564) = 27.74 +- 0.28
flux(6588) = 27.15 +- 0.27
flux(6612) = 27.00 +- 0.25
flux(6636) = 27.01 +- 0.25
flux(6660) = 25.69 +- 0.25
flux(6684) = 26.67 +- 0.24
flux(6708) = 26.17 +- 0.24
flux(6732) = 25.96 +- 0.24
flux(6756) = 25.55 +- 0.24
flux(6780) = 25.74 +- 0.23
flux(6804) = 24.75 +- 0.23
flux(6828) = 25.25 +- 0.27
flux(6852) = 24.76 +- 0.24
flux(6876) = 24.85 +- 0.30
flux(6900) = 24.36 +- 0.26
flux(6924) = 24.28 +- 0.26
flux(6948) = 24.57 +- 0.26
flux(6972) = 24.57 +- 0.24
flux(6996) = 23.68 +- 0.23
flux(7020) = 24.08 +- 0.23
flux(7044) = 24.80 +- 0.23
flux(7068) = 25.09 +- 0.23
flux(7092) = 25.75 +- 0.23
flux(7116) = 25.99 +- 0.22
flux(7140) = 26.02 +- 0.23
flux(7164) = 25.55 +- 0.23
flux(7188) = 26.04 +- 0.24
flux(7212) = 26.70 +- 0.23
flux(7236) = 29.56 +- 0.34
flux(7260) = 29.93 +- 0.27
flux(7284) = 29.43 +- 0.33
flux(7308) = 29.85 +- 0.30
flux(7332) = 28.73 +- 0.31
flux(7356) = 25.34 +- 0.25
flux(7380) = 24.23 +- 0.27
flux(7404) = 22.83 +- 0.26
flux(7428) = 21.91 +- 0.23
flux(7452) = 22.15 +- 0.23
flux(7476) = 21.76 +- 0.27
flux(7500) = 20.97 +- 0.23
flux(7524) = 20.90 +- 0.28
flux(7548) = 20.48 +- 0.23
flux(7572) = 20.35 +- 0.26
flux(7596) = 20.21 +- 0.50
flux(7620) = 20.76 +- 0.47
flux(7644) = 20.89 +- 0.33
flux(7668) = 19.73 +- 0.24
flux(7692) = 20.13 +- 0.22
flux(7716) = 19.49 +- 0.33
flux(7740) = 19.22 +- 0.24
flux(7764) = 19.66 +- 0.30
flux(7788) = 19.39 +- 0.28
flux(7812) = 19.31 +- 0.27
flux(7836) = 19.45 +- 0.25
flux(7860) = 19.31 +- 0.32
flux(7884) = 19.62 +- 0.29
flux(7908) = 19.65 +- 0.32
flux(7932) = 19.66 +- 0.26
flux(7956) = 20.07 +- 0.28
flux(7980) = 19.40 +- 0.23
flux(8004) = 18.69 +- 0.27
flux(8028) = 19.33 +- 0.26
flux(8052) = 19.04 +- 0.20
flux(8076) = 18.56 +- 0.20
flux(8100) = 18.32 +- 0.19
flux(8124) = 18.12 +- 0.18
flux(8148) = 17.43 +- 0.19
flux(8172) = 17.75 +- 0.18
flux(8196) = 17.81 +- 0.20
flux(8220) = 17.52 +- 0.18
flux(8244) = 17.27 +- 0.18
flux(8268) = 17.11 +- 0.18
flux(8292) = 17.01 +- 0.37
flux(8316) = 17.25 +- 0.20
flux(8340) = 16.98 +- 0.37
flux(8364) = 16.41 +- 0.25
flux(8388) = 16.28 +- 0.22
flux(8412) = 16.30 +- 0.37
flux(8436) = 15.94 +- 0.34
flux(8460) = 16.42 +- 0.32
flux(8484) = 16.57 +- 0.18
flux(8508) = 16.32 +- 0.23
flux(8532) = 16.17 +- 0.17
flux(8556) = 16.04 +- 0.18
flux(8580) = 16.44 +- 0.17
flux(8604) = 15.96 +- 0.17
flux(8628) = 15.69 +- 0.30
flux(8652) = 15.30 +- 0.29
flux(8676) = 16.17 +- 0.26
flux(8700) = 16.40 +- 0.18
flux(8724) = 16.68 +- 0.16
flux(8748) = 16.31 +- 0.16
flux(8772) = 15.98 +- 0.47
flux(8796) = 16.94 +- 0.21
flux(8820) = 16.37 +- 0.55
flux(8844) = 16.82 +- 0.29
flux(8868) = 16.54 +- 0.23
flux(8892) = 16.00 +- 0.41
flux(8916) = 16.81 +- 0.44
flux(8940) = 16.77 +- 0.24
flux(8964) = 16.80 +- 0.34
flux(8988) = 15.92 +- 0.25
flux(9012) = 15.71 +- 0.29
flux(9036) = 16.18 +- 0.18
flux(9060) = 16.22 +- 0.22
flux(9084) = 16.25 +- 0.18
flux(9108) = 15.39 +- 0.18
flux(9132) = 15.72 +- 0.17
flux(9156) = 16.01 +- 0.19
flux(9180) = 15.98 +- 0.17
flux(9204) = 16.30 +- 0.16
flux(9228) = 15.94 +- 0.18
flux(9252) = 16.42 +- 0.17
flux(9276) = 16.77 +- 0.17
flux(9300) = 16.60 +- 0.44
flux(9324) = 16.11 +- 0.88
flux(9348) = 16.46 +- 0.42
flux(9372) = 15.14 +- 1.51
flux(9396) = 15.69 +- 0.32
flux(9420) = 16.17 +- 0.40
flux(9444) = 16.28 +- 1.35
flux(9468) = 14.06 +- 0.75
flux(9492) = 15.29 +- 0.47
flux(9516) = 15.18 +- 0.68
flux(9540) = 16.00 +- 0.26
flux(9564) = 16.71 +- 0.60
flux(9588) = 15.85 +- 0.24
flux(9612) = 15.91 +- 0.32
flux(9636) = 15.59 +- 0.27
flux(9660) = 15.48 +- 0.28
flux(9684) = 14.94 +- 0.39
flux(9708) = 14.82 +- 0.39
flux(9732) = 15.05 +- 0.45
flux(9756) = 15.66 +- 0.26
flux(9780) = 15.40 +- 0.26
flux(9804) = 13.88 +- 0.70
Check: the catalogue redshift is 2.81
